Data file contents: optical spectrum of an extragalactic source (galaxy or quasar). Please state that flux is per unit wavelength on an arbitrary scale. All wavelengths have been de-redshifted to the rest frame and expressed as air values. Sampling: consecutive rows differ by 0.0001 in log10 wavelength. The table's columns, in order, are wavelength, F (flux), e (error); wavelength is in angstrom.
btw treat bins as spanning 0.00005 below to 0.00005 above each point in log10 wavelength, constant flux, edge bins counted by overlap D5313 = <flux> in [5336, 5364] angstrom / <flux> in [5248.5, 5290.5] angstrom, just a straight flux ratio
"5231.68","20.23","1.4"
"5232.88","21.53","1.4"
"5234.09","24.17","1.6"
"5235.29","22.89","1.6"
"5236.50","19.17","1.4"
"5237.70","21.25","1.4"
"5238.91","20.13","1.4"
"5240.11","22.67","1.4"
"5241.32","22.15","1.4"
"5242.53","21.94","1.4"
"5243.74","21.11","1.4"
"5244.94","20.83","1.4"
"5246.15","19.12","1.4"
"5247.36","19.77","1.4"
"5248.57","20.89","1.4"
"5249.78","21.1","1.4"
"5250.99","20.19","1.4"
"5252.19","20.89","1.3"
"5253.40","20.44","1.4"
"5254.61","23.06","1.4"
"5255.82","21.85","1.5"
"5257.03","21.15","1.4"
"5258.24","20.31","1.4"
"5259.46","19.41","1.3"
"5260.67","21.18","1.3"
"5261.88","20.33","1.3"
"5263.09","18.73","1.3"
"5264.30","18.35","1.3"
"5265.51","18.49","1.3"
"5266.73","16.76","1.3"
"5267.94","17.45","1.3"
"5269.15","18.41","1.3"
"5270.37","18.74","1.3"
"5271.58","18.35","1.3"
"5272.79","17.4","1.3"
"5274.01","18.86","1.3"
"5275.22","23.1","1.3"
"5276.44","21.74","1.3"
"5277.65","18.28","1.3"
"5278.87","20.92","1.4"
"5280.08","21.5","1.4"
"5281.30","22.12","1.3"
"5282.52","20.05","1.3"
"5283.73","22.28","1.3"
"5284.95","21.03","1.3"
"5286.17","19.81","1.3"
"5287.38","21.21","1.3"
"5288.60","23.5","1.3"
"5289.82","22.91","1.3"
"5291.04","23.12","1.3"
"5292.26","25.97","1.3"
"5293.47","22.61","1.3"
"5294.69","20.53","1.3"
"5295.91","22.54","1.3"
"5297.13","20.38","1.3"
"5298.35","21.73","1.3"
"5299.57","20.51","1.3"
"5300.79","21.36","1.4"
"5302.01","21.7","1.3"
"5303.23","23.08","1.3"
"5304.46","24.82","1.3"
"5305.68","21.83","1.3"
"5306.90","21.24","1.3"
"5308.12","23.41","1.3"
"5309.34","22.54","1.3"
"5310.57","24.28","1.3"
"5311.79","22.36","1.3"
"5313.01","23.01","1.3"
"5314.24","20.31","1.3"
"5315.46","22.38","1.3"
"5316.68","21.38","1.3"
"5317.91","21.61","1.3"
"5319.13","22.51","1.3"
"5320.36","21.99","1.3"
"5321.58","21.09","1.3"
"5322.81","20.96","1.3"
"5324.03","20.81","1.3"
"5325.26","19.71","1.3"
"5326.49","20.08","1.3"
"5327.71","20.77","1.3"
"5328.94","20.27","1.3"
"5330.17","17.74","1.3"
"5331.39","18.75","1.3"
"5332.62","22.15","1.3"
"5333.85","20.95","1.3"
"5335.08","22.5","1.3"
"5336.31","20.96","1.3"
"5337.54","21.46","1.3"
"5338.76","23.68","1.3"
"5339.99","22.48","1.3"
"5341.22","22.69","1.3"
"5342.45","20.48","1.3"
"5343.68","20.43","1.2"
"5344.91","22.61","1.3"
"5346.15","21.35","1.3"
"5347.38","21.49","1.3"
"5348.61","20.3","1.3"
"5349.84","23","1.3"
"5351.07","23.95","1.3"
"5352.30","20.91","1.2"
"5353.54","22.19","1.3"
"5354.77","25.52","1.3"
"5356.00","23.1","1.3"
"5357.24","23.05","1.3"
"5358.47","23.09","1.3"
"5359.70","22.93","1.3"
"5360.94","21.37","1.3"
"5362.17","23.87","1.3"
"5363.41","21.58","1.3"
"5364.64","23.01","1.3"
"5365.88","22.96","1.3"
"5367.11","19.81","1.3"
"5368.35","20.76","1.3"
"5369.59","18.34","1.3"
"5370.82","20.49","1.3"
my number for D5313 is 1.1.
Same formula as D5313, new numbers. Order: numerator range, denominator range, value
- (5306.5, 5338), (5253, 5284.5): 1.07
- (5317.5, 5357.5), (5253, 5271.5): 1.10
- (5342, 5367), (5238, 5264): 1.07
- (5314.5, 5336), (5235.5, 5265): 1.01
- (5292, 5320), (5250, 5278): 1.12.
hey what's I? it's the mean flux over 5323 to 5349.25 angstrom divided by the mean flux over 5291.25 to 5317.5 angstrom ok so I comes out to 0.94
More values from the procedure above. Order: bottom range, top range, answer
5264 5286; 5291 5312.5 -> 1.14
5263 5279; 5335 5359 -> 1.18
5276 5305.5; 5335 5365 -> 1.02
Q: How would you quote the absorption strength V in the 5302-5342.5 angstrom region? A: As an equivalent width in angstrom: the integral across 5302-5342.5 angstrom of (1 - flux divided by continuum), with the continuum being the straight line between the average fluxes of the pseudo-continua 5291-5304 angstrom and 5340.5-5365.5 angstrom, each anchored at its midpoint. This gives 1.0 angstrom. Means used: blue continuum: 22.1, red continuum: 22.3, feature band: 21.7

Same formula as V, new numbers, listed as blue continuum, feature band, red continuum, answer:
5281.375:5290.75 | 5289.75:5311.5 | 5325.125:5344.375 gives -1.0 angstrom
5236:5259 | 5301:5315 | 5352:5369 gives -0.5 angstrom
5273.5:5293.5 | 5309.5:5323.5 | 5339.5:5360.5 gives 0.0 angstrom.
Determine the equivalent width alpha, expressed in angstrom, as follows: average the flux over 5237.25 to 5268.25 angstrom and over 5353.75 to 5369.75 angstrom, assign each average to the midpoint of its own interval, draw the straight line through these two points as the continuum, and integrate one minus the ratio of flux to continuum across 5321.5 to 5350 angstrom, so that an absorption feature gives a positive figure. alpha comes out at 1.06 angstrom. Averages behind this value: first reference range 20.4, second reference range 22.4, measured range 21.1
